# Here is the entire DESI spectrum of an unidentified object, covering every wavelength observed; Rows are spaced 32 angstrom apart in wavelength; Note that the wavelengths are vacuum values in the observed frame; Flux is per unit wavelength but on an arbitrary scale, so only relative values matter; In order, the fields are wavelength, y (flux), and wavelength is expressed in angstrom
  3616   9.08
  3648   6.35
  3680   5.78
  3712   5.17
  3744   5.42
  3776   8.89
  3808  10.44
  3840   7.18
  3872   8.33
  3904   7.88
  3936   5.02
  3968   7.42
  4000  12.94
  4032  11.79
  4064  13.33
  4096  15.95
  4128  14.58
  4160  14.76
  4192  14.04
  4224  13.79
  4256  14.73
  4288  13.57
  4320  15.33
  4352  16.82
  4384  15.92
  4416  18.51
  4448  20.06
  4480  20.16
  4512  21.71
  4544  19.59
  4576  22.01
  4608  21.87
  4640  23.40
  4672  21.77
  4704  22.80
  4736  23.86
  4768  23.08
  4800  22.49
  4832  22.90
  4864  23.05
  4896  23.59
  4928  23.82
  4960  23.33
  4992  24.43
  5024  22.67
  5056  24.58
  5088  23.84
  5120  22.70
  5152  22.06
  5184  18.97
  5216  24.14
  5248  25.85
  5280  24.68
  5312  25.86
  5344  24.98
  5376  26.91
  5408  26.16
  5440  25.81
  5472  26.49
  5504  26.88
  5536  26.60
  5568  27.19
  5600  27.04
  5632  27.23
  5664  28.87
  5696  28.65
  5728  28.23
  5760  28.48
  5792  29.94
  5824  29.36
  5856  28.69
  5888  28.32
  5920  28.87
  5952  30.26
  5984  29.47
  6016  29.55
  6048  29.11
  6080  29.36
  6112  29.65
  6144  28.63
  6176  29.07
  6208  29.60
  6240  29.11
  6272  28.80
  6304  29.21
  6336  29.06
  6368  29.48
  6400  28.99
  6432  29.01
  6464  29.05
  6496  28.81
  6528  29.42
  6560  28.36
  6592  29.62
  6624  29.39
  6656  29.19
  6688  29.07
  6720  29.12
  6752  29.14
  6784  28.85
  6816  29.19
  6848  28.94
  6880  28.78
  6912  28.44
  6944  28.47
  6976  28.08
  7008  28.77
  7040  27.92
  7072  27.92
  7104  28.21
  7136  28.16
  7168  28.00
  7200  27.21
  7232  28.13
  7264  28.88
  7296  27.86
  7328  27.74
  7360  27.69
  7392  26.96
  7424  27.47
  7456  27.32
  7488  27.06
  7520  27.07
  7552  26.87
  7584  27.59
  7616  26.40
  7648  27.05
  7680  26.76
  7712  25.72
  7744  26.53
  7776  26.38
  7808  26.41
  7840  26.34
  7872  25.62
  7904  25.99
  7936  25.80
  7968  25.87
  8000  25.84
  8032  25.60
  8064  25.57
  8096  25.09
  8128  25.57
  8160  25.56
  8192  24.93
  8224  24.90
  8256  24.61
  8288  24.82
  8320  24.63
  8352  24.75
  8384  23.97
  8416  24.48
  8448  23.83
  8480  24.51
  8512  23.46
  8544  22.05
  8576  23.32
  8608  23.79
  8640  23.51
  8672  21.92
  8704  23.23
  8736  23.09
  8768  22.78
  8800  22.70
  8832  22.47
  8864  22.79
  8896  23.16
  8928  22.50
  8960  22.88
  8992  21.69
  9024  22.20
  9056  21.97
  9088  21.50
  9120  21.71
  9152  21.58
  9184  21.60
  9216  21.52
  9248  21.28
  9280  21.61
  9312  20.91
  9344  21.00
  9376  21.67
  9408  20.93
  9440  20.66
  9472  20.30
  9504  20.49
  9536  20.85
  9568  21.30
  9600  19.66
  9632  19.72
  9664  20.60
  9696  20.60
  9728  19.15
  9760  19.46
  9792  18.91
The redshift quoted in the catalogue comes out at 0.00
